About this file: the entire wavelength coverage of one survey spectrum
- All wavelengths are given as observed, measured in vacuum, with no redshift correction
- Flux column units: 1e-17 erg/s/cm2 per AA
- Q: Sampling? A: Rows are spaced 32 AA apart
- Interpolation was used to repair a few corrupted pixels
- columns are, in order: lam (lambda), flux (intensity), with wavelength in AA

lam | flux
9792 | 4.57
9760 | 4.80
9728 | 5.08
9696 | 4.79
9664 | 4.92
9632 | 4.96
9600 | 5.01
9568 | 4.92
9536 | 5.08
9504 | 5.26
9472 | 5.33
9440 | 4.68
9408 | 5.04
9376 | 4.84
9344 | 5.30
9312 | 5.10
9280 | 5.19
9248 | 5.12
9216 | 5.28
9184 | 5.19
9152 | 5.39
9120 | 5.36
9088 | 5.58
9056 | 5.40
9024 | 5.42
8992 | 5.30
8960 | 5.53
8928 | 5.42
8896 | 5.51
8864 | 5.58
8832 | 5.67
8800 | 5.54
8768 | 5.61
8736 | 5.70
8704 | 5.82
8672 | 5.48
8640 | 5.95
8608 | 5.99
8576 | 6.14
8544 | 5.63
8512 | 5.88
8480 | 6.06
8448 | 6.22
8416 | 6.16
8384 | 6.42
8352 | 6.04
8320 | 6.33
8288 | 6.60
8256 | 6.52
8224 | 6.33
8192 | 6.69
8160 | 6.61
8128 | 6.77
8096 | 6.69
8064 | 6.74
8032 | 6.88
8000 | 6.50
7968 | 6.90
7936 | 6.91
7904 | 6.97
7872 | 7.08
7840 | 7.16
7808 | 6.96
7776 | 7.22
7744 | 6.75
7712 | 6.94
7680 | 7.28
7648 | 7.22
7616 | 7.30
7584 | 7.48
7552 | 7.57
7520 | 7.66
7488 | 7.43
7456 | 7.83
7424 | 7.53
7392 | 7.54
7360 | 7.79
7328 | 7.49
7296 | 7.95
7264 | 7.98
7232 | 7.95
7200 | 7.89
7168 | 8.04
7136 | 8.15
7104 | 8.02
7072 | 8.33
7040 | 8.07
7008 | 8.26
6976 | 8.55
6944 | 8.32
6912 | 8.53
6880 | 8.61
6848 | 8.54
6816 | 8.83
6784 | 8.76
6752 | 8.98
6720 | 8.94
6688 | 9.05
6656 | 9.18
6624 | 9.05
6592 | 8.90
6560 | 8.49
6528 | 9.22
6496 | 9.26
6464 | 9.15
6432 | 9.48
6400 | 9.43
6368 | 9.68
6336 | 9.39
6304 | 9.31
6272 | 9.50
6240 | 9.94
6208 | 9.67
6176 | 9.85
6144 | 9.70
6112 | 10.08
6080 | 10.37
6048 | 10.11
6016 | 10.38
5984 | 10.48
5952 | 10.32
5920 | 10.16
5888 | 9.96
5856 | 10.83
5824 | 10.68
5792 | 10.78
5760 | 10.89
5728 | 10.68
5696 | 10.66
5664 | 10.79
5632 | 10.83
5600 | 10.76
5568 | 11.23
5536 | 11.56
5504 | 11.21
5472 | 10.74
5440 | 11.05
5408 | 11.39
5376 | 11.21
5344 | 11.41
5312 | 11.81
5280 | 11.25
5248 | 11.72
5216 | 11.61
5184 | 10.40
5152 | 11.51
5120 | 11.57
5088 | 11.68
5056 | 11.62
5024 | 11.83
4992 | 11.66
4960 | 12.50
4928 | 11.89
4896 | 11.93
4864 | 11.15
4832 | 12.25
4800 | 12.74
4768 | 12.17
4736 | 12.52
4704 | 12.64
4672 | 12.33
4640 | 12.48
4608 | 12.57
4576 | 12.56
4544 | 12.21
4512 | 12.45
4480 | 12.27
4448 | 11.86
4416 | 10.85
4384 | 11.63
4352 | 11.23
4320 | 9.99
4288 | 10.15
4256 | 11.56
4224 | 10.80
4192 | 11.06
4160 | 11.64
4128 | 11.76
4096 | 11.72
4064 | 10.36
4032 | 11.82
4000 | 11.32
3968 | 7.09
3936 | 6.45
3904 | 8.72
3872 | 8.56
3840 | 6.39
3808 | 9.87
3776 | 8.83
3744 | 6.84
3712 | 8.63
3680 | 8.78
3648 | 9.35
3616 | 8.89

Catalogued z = 0.001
